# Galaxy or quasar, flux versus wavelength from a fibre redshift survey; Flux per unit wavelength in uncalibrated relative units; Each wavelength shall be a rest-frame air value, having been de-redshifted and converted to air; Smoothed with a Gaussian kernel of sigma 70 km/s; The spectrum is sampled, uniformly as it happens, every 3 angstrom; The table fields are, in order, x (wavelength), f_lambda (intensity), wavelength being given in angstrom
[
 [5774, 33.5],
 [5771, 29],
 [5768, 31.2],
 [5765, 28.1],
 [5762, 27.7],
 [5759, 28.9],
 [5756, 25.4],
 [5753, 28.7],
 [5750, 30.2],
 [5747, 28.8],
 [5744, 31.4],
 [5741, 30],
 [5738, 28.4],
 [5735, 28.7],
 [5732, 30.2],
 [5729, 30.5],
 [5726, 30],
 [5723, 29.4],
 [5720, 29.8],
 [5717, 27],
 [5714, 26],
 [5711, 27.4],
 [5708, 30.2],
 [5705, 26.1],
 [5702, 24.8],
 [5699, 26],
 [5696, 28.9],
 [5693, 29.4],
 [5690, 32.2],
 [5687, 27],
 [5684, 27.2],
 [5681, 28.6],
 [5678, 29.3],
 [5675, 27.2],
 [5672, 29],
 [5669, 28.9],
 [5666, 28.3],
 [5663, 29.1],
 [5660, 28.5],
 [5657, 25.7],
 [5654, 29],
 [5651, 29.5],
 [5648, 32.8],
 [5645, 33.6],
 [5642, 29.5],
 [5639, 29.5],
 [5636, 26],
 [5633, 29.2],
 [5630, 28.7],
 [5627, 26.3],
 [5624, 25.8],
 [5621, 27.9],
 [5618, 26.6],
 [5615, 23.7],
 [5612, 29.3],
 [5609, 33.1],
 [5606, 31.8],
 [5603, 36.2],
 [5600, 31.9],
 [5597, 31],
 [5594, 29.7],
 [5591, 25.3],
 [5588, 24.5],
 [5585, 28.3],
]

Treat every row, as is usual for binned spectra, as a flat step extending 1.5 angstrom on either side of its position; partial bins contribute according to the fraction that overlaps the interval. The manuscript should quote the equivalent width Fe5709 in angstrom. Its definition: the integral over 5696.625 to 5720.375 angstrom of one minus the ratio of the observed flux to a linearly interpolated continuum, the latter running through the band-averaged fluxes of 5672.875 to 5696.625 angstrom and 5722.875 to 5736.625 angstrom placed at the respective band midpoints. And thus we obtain 1.77 angstrom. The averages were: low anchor 28.7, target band 27.1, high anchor 29.8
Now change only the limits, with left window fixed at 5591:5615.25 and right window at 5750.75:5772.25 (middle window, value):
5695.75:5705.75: 1.10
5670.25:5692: 0.75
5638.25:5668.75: 0.59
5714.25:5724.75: 0.24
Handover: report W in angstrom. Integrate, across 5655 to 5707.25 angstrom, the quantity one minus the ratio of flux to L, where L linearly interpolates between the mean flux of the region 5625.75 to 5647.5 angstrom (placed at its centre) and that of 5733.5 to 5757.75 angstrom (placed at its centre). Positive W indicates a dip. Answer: 1.9 angstrom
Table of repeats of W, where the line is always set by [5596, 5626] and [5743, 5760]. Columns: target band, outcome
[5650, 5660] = 0.5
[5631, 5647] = -0.1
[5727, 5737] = -0.3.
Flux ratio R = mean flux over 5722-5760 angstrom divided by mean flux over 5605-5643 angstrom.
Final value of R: 1.04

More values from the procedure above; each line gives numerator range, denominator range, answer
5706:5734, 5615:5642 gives 1.05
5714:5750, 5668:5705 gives 1.04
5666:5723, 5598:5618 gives 0.92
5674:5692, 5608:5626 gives 1.04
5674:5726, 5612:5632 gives 1.05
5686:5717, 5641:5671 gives 0.94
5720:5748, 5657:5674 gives 1.05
